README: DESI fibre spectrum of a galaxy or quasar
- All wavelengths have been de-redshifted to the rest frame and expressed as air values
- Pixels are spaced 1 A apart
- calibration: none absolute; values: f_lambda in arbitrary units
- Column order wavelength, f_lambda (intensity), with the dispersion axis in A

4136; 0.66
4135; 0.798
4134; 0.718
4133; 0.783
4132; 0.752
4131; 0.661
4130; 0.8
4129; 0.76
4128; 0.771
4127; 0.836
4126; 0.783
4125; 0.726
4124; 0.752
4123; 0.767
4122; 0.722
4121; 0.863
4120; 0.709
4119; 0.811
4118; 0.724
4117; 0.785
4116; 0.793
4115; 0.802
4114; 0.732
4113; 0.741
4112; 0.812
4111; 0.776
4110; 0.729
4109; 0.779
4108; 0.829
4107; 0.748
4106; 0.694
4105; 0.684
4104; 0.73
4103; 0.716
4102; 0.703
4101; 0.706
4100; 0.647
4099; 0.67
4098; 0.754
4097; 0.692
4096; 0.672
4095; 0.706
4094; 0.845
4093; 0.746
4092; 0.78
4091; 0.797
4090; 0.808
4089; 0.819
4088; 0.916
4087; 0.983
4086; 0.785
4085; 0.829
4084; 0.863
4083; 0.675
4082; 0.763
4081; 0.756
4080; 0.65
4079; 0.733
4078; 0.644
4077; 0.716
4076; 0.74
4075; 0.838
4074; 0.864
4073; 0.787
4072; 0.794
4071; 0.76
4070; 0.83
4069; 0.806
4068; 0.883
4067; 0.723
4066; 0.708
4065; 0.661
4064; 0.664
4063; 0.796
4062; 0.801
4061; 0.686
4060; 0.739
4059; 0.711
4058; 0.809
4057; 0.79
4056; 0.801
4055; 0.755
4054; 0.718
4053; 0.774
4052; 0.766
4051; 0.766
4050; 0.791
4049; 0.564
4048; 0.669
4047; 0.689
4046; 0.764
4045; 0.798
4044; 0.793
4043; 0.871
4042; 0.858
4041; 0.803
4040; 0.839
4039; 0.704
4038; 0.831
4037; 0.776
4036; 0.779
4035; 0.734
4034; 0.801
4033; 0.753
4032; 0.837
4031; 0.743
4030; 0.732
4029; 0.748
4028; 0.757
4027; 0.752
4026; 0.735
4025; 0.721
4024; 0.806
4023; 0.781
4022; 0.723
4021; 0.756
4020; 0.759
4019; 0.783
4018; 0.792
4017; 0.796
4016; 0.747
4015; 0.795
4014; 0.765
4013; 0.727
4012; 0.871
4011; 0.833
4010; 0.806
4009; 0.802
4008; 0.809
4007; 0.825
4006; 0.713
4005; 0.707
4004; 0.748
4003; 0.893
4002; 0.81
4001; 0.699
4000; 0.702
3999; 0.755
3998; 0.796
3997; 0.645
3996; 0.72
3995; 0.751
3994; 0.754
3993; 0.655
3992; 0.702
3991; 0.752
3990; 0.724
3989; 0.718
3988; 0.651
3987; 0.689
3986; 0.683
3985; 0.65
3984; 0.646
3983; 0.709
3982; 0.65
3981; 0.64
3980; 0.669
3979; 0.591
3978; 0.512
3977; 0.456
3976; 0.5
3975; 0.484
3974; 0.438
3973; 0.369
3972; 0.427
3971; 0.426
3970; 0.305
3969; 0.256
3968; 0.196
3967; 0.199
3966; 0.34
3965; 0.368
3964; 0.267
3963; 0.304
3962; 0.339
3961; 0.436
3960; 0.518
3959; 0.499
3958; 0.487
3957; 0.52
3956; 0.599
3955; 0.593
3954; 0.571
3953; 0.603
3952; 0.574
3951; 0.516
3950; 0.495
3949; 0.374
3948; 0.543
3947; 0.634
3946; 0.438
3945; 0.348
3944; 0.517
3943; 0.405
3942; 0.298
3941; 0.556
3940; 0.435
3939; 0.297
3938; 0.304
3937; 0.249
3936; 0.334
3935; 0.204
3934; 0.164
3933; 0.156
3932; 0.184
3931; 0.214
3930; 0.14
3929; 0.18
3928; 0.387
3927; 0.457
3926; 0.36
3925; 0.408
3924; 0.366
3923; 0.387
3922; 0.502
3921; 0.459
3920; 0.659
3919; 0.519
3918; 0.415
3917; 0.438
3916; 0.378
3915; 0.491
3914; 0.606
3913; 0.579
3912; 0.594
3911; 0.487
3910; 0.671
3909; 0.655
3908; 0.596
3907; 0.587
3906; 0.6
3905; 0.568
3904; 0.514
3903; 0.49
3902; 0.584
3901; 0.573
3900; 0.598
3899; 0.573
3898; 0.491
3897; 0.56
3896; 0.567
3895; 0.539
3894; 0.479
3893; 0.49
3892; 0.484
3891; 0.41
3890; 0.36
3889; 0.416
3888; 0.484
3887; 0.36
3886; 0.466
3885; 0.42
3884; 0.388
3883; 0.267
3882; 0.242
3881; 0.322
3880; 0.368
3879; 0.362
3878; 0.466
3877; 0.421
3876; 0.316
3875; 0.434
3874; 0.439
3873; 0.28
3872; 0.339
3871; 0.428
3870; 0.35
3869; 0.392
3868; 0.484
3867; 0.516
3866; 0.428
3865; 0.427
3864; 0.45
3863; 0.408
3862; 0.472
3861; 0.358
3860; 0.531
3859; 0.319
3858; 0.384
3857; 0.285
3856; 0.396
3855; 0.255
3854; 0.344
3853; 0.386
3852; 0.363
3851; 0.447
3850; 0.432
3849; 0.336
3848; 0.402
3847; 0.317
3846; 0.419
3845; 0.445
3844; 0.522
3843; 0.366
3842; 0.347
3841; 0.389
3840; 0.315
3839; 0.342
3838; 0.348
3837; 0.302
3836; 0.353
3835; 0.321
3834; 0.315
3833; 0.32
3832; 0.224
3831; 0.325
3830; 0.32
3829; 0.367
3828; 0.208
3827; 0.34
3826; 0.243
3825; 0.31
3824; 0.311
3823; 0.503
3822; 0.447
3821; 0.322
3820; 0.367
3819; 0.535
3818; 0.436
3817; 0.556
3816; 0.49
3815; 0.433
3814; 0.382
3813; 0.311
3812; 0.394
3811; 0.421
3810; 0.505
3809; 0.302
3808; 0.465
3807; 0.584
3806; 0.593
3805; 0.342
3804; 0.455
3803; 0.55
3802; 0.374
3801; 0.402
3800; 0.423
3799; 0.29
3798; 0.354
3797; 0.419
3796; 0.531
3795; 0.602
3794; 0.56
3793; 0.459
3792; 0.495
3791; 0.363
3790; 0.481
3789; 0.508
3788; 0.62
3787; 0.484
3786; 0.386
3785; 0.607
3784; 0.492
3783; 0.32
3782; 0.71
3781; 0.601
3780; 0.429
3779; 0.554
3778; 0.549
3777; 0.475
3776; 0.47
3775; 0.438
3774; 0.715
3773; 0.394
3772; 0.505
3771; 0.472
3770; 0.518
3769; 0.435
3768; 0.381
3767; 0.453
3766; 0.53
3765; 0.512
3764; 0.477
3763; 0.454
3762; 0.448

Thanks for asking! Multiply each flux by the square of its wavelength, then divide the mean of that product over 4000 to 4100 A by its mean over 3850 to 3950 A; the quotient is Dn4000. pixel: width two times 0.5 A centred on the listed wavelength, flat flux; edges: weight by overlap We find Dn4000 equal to 1.9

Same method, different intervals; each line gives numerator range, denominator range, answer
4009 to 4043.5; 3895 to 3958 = 1.78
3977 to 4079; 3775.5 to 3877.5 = 2.00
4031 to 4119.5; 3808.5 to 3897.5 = 2.19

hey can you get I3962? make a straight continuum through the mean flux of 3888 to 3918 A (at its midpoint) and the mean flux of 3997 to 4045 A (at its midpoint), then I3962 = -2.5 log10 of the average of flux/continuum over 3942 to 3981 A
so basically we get 0.40 mag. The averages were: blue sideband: 0.528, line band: 0.451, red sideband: 0.777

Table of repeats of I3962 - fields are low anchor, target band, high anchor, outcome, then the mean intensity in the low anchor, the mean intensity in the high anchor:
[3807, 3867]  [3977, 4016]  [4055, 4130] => -0.16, 0.382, 0.763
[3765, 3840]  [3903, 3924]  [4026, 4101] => 0.09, 0.434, 0.764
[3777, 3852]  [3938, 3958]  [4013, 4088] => 0.26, 0.42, 0.767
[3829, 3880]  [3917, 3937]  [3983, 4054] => 0.50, 0.379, 0.755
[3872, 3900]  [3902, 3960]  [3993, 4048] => 0.18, 0.424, 0.77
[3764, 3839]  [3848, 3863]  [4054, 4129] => 0.29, 0.436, 0.762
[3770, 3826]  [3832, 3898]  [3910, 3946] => 0.08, 0.462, 0.39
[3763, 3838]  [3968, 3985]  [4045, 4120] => 0.26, 0.438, 0.757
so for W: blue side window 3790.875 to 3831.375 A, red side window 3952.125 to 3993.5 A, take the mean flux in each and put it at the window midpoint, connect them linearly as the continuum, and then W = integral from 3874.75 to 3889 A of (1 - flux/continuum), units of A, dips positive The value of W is 2.5 A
